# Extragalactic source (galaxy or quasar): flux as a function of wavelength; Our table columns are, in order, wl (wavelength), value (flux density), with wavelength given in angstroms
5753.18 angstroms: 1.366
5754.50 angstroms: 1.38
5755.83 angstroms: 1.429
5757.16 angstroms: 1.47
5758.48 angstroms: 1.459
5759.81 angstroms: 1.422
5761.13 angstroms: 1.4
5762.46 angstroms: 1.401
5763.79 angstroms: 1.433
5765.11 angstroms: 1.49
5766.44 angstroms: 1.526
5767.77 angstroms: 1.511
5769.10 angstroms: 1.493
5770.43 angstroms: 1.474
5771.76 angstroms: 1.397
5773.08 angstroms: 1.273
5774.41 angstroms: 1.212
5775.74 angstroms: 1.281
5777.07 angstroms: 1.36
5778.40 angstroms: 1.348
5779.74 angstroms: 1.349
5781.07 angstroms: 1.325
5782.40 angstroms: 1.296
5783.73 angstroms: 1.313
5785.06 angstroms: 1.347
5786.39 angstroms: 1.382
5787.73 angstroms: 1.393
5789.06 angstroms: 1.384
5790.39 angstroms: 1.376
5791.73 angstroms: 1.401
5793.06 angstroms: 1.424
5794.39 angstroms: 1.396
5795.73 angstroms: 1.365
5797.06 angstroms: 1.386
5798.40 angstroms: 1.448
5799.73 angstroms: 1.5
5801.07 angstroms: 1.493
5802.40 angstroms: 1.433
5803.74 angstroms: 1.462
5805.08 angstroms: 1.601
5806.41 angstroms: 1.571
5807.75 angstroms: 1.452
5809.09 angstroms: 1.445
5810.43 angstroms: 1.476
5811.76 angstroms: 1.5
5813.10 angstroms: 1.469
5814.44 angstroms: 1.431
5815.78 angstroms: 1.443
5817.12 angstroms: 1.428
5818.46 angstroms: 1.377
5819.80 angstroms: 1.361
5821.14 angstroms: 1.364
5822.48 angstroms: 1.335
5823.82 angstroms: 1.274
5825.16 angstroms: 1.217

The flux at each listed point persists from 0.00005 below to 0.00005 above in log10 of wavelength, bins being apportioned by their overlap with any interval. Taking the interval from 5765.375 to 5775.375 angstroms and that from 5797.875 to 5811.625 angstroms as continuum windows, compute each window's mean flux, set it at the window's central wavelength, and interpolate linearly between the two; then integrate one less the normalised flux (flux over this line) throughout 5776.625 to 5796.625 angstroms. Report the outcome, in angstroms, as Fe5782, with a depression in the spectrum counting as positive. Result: 1.2 angstroms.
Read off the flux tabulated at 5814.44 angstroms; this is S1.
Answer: 1.431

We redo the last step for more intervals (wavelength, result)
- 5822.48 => 1.335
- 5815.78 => 1.443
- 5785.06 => 1.347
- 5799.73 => 1.5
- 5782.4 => 1.296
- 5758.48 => 1.459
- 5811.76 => 1.5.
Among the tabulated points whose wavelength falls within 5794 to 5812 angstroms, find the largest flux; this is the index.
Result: 1.601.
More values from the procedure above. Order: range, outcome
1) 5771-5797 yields 1.424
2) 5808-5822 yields 1.5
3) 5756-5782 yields 1.526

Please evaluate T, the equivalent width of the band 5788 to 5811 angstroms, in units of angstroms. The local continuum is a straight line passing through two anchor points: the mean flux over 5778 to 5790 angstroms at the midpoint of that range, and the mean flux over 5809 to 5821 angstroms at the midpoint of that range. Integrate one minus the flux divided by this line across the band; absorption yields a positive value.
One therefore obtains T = -0.9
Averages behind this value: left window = 1.35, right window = 1.43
